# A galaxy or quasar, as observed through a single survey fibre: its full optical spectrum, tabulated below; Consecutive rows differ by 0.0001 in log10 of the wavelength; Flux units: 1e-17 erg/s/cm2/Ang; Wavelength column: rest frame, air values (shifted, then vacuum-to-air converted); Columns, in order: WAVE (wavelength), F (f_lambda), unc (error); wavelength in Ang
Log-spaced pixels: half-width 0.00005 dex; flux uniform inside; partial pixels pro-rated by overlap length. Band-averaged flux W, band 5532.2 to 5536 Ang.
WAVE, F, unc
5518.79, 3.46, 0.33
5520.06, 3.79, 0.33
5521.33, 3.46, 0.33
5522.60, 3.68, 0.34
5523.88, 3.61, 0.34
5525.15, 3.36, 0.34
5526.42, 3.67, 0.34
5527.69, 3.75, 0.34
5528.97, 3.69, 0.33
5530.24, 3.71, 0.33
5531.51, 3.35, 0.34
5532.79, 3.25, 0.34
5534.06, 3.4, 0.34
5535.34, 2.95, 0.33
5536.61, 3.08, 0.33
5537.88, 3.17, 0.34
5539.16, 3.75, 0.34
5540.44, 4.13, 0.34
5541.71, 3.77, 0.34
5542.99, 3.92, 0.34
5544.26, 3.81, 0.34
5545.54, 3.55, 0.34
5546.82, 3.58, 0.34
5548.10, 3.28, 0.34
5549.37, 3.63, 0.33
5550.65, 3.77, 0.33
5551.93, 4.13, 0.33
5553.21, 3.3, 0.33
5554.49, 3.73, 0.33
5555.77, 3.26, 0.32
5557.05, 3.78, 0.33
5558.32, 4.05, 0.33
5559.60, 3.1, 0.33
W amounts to 3.2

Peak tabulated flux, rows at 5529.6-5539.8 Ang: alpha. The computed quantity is 3.75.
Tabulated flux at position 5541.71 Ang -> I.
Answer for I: 3.77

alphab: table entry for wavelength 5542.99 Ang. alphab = 3.92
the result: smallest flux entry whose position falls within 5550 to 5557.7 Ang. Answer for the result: 3.26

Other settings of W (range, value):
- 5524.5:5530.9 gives 3.64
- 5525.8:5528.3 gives 3.71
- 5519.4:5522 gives 3.63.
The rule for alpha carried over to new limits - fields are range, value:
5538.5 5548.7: 4.13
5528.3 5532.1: 3.71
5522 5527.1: 3.68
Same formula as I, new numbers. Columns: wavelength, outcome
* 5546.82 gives 3.58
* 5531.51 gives 3.35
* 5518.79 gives 3.46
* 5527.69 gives 3.75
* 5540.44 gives 4.13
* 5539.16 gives 3.75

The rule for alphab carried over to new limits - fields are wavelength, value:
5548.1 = 3.28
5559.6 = 3.1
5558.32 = 4.05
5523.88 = 3.61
